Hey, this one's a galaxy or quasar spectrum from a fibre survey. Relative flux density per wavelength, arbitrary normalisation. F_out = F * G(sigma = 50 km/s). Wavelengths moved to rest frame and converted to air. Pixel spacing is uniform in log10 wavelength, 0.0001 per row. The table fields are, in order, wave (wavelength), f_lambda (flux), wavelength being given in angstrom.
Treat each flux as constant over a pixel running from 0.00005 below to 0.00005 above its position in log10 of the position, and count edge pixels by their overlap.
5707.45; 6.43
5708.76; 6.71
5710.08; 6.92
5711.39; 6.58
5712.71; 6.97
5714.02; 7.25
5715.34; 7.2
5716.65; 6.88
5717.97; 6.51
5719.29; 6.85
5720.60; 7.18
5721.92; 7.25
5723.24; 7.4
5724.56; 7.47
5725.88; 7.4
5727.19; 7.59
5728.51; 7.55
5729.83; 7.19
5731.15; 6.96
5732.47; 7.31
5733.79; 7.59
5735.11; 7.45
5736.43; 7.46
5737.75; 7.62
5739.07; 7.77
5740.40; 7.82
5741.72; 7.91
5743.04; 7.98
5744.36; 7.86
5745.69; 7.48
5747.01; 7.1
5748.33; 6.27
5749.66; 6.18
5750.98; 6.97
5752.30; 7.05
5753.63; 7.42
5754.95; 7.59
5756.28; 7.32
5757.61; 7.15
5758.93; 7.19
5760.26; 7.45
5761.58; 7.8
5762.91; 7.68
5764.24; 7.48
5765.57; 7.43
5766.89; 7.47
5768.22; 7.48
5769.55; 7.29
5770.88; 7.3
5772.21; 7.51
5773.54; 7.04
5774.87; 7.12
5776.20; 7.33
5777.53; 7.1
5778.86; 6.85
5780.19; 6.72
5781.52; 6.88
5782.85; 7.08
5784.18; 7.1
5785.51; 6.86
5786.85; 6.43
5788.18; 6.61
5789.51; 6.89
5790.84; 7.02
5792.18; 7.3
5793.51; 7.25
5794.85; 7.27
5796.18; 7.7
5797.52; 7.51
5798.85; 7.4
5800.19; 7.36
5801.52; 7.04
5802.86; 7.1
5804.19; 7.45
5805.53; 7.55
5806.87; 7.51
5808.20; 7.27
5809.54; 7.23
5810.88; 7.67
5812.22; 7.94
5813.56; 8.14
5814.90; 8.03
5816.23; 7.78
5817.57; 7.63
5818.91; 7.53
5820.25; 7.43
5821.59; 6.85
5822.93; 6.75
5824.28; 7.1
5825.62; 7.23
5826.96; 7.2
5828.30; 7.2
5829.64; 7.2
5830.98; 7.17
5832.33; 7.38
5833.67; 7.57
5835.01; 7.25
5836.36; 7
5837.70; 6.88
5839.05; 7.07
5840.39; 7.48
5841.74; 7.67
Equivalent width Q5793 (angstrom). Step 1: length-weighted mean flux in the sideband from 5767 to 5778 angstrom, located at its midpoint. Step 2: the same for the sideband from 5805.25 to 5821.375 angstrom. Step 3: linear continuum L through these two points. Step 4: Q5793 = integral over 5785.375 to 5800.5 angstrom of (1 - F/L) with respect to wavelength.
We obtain 0.6 angstrom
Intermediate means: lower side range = 7.28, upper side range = 7.62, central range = 7.13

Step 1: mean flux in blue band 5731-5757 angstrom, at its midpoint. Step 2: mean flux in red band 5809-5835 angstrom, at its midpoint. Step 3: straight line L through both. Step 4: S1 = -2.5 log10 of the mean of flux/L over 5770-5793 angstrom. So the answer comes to 0.06 mag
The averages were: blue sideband 7.36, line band 7.01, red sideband 7.42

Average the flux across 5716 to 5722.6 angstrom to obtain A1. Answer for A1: 6.93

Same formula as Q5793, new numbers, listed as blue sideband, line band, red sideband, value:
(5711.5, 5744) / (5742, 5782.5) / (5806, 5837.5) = 0.6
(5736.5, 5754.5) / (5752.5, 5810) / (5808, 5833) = 1.0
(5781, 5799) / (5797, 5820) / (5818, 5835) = -1.2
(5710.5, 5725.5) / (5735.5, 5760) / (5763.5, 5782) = -0.7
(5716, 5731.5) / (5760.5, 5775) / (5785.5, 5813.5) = -0.4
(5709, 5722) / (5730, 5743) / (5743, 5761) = -0.9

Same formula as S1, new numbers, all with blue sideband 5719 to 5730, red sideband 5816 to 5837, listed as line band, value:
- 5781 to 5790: 0.07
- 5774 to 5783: 0.04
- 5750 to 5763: 0.00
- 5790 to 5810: -0.01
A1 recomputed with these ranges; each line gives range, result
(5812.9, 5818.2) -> 7.91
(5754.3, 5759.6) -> 7.3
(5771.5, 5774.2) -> 7.27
